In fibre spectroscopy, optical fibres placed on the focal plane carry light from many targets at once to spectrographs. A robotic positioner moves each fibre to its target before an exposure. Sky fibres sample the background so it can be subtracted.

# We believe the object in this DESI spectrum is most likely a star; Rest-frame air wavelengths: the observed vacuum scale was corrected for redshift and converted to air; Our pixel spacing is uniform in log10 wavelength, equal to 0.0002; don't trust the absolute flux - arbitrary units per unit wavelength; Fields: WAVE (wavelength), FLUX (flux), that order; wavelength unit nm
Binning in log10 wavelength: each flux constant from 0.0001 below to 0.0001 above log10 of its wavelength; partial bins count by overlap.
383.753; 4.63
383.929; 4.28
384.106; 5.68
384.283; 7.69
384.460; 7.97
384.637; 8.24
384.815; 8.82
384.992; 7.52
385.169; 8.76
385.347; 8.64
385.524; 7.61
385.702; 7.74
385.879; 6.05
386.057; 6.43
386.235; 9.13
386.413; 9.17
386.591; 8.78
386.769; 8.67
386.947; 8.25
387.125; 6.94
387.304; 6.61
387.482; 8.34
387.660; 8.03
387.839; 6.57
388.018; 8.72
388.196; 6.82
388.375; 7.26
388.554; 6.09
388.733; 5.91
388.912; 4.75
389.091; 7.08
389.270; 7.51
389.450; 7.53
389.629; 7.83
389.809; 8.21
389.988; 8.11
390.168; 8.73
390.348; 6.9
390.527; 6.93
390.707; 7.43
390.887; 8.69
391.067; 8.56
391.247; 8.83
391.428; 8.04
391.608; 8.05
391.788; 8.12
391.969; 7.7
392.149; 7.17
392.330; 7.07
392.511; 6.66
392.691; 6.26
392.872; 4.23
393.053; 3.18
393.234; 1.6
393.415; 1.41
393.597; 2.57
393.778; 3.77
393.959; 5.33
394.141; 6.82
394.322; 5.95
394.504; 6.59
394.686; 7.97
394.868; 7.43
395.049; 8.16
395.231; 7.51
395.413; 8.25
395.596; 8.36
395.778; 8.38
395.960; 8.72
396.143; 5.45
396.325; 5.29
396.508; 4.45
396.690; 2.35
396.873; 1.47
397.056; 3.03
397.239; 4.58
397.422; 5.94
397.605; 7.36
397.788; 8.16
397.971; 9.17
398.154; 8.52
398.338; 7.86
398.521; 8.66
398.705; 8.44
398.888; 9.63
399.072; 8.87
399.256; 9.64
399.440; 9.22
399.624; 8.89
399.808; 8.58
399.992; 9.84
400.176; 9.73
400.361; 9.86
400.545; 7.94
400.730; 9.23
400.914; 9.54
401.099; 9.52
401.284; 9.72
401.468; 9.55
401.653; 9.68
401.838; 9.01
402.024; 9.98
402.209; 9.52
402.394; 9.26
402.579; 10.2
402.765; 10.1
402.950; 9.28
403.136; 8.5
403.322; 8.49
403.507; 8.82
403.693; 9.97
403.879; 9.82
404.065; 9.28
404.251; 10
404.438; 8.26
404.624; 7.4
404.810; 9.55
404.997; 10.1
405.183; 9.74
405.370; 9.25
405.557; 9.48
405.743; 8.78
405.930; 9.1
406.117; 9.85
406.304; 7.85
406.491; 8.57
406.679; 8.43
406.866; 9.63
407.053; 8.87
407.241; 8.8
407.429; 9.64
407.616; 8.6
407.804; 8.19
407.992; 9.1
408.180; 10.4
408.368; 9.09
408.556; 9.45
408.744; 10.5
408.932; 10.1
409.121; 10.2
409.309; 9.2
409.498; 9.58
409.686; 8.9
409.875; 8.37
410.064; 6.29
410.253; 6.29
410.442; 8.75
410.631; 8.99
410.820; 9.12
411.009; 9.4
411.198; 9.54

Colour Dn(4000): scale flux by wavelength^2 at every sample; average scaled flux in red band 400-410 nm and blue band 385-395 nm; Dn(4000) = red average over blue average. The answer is 1.4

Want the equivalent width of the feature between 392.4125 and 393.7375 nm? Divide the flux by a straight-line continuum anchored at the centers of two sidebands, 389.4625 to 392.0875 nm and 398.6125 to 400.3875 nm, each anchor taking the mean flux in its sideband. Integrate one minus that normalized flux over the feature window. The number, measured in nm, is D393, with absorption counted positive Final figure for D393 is 0.73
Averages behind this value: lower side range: 7.99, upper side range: 9.25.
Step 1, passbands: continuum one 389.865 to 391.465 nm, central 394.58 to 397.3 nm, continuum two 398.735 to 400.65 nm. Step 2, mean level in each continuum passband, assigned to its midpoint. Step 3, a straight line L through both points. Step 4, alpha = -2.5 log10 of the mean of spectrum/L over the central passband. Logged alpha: 0.38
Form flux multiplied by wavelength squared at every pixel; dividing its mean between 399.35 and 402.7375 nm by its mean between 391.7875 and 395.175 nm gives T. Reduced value 1.7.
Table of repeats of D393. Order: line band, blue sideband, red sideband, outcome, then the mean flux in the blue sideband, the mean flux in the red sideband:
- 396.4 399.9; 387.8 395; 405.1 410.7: 0.25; 6.62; 9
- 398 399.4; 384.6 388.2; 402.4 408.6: -0.02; 7.92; 9.17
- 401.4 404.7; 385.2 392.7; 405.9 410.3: -0.26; 7.59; 8.98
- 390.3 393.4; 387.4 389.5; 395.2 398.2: 0.03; 7.04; 6.23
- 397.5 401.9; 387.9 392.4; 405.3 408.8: -0.31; 7.52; 9.12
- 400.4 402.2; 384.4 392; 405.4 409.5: -0.13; 7.72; 9.24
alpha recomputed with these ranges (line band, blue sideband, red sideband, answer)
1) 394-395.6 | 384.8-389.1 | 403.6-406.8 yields 0.13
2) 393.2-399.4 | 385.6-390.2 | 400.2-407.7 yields 0.29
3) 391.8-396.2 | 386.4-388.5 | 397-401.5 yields 0.31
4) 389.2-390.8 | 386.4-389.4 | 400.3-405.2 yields -0.01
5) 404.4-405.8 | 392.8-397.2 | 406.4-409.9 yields -0.09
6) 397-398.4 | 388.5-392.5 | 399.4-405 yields 0.24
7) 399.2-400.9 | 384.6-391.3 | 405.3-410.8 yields -0.09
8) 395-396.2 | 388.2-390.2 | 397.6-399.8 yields 0.05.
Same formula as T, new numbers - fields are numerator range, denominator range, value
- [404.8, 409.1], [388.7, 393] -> 1.37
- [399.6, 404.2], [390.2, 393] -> 1.35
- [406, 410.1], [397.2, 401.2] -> 1.10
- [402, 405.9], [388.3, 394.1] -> 1.53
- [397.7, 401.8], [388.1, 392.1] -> 1.27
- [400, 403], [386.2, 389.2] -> 1.37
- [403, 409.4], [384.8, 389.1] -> 1.35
